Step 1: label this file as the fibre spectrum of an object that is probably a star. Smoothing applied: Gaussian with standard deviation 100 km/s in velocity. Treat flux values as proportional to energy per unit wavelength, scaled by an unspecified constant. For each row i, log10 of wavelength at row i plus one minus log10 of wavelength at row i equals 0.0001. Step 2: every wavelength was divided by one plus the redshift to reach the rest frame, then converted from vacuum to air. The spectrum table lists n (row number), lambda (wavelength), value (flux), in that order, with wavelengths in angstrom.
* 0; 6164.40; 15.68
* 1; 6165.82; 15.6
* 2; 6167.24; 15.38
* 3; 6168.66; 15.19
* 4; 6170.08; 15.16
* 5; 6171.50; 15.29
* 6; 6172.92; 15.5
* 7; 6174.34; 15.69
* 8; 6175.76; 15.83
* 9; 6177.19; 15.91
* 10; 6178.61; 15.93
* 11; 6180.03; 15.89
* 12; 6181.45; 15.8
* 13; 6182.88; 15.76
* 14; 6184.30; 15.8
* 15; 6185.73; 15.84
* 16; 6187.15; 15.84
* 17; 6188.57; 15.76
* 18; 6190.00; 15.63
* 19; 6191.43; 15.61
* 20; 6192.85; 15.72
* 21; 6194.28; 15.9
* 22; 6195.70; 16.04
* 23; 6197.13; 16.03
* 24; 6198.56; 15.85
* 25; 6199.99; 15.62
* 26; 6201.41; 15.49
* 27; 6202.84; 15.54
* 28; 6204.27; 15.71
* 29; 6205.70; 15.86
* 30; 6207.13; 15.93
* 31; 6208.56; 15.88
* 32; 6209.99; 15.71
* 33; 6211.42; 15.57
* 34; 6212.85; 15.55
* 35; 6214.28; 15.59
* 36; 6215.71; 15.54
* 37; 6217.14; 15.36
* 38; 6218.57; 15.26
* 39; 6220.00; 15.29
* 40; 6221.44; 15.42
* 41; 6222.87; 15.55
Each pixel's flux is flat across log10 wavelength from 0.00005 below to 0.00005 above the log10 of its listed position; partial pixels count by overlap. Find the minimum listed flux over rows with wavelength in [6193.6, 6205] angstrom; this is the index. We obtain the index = 15.49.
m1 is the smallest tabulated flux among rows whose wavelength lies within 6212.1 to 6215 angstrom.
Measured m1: 15.55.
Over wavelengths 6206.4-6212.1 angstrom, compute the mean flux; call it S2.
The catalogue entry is 15.8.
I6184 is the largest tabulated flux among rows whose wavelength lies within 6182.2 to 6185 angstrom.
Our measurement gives 15.8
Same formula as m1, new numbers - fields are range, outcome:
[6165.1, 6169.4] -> 15.19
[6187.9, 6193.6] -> 15.61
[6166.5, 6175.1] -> 15.16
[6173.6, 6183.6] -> 15.69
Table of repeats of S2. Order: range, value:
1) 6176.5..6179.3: 15.9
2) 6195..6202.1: 15.8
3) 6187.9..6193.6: 15.7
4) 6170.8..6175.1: 15.5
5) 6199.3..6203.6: 15.6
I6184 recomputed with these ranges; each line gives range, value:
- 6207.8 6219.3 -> 15.88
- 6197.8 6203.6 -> 15.85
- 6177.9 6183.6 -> 15.93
